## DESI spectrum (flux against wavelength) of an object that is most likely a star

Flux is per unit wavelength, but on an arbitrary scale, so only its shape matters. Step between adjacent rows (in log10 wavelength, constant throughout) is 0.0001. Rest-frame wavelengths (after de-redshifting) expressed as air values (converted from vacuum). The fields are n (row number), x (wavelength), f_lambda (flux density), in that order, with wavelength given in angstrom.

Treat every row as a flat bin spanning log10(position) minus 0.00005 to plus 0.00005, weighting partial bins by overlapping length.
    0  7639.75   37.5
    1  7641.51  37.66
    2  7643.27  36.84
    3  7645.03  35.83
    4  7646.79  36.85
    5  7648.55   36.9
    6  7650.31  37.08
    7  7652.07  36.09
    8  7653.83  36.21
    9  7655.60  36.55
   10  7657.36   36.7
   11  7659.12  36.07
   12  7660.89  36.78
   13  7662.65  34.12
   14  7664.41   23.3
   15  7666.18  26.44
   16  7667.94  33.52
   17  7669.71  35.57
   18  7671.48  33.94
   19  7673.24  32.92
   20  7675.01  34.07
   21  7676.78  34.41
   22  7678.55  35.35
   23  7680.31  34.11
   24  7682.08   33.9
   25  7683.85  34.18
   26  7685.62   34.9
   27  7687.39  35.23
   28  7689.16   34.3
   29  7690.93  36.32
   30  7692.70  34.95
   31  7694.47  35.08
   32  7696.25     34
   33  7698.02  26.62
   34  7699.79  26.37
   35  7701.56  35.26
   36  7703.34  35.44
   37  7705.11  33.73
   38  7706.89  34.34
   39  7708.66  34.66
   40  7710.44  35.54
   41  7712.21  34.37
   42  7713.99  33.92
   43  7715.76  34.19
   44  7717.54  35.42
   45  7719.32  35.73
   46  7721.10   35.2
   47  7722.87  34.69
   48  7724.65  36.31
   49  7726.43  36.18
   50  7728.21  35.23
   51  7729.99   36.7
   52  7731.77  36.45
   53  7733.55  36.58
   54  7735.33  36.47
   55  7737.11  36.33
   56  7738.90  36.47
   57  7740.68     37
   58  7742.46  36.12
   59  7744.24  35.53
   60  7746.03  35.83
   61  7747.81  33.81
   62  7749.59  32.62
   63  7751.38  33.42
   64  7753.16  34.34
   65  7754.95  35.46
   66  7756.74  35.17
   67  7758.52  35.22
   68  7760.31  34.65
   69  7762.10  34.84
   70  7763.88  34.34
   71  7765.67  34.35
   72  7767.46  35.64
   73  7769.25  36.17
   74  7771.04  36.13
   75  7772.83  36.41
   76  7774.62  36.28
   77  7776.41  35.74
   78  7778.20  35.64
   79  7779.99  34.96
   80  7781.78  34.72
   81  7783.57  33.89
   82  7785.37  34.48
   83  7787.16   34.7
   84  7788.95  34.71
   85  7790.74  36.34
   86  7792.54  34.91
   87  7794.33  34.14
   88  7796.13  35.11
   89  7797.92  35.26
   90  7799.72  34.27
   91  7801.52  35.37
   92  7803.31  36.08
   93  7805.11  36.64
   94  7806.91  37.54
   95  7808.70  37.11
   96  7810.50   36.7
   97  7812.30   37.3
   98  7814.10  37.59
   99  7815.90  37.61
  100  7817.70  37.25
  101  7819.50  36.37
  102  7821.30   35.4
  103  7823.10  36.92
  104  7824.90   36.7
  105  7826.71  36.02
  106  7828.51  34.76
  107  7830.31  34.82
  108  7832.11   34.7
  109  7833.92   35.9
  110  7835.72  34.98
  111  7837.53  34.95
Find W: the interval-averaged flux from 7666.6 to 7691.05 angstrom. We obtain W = 34.3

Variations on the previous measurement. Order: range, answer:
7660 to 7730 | 33.9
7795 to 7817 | 36.4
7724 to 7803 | 35.3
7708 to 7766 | 35.3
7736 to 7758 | 35.2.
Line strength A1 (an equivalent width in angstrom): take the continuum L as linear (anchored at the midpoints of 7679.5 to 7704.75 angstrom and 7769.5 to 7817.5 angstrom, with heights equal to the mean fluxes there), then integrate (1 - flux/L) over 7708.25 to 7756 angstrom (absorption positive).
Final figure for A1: -1.2 angstrom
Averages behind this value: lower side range 33.6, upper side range 35.8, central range 35.4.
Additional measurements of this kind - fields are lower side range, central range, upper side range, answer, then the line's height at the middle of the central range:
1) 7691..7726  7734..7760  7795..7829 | -0.28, 34.9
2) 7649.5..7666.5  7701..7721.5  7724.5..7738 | 0.52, 35.7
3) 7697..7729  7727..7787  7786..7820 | -0.57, 35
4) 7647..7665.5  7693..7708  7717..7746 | 1.20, 35.6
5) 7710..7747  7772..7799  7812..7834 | 0.67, 36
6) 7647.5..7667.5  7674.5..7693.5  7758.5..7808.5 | -0.14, 34.5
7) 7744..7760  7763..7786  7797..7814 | 0.00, 35.3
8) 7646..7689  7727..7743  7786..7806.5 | -0.70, 34.9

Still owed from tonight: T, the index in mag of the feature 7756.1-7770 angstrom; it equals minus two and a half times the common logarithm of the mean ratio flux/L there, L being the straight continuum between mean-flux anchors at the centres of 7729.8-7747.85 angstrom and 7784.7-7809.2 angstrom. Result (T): 0.03 mag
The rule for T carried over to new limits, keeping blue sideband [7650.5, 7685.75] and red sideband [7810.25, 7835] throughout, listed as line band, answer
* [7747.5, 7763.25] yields 0.03 mag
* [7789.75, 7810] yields 0.01 mag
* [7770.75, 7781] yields -0.01 mag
